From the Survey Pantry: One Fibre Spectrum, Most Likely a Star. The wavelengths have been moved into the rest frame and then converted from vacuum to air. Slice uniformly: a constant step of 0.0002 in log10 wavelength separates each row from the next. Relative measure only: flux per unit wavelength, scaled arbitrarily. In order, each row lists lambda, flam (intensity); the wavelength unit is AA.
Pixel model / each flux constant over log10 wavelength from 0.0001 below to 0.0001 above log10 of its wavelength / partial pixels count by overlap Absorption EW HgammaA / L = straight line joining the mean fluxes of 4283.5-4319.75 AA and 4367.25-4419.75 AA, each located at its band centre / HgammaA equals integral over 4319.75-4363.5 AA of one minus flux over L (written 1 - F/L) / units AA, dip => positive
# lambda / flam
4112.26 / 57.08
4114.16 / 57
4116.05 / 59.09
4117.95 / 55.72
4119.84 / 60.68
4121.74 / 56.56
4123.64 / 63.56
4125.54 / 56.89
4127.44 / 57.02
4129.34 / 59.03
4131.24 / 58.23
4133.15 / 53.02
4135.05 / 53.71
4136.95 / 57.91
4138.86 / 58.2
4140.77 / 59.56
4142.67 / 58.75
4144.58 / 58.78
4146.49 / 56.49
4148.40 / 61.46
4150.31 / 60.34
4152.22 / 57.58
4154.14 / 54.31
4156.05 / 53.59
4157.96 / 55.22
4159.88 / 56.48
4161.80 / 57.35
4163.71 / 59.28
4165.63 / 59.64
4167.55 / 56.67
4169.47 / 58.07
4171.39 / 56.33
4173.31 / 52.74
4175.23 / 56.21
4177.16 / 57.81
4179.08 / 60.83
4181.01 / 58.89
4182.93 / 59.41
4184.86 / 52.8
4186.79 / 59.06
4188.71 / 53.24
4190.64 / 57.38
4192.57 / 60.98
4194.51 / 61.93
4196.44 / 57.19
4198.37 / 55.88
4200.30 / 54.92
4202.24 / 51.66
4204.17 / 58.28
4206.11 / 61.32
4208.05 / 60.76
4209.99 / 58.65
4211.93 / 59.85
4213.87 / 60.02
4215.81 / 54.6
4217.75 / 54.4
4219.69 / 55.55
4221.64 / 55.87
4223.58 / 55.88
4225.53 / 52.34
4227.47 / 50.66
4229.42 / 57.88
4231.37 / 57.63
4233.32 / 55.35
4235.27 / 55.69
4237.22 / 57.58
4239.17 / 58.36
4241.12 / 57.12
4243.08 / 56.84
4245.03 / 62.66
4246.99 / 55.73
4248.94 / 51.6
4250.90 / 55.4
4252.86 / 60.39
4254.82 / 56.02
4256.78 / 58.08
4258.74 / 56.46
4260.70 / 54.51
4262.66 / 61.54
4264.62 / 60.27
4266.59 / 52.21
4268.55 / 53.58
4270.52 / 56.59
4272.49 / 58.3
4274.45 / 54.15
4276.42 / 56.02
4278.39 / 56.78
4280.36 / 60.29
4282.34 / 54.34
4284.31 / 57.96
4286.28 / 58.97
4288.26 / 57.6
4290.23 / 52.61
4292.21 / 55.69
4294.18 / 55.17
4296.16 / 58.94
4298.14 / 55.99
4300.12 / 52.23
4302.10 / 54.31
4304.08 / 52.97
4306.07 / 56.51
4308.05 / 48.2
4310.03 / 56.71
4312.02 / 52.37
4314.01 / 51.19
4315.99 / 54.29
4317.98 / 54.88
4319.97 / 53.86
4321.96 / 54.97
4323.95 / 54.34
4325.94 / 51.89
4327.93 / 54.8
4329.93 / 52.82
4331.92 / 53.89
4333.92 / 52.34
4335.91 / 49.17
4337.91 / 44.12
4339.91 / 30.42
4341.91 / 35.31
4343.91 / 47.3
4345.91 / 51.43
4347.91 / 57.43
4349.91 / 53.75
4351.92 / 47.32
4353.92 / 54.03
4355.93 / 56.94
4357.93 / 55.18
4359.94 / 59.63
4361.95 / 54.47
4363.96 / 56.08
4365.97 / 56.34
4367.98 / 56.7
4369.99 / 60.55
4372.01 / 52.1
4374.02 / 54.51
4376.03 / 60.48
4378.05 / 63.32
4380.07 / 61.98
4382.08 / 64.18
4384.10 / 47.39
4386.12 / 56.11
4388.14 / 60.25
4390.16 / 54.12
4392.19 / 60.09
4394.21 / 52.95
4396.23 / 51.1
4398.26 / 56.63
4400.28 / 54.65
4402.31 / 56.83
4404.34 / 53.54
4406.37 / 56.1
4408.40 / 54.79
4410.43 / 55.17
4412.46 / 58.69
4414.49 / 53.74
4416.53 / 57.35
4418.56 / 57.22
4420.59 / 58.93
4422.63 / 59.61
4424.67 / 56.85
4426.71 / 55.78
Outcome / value 3.46 AA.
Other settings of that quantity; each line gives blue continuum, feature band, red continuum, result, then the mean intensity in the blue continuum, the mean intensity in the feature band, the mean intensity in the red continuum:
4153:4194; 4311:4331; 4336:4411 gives 0.5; 57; 53.5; 54.1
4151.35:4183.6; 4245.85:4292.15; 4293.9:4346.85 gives -2.8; 57.1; 56.5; 51.4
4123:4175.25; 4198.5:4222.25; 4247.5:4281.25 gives -0.1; 57.4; 57.1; 56.6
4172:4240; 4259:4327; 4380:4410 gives 1.3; 56.9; 55.3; 55.8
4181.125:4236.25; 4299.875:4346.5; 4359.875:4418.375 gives 4.8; 56.8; 50.8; 56.5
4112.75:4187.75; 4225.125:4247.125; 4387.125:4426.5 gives 0.2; 57.5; 56.6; 56.2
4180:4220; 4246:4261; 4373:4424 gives 0.3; 57.5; 56.1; 56.8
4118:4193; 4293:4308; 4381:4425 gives 0.5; 57.5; 54.7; 56.2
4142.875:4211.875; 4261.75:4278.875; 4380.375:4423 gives 0.1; 57.5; 56.6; 56.2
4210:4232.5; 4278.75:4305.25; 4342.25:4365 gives -0.6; 56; 55.9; 53.4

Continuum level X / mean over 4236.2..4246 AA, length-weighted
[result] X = 58.5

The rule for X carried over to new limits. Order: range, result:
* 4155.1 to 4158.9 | 54.5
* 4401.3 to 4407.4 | 55.5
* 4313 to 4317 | 52.8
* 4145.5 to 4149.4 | 59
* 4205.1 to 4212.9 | 60.1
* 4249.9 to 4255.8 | 57.2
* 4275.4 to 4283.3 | 56.8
